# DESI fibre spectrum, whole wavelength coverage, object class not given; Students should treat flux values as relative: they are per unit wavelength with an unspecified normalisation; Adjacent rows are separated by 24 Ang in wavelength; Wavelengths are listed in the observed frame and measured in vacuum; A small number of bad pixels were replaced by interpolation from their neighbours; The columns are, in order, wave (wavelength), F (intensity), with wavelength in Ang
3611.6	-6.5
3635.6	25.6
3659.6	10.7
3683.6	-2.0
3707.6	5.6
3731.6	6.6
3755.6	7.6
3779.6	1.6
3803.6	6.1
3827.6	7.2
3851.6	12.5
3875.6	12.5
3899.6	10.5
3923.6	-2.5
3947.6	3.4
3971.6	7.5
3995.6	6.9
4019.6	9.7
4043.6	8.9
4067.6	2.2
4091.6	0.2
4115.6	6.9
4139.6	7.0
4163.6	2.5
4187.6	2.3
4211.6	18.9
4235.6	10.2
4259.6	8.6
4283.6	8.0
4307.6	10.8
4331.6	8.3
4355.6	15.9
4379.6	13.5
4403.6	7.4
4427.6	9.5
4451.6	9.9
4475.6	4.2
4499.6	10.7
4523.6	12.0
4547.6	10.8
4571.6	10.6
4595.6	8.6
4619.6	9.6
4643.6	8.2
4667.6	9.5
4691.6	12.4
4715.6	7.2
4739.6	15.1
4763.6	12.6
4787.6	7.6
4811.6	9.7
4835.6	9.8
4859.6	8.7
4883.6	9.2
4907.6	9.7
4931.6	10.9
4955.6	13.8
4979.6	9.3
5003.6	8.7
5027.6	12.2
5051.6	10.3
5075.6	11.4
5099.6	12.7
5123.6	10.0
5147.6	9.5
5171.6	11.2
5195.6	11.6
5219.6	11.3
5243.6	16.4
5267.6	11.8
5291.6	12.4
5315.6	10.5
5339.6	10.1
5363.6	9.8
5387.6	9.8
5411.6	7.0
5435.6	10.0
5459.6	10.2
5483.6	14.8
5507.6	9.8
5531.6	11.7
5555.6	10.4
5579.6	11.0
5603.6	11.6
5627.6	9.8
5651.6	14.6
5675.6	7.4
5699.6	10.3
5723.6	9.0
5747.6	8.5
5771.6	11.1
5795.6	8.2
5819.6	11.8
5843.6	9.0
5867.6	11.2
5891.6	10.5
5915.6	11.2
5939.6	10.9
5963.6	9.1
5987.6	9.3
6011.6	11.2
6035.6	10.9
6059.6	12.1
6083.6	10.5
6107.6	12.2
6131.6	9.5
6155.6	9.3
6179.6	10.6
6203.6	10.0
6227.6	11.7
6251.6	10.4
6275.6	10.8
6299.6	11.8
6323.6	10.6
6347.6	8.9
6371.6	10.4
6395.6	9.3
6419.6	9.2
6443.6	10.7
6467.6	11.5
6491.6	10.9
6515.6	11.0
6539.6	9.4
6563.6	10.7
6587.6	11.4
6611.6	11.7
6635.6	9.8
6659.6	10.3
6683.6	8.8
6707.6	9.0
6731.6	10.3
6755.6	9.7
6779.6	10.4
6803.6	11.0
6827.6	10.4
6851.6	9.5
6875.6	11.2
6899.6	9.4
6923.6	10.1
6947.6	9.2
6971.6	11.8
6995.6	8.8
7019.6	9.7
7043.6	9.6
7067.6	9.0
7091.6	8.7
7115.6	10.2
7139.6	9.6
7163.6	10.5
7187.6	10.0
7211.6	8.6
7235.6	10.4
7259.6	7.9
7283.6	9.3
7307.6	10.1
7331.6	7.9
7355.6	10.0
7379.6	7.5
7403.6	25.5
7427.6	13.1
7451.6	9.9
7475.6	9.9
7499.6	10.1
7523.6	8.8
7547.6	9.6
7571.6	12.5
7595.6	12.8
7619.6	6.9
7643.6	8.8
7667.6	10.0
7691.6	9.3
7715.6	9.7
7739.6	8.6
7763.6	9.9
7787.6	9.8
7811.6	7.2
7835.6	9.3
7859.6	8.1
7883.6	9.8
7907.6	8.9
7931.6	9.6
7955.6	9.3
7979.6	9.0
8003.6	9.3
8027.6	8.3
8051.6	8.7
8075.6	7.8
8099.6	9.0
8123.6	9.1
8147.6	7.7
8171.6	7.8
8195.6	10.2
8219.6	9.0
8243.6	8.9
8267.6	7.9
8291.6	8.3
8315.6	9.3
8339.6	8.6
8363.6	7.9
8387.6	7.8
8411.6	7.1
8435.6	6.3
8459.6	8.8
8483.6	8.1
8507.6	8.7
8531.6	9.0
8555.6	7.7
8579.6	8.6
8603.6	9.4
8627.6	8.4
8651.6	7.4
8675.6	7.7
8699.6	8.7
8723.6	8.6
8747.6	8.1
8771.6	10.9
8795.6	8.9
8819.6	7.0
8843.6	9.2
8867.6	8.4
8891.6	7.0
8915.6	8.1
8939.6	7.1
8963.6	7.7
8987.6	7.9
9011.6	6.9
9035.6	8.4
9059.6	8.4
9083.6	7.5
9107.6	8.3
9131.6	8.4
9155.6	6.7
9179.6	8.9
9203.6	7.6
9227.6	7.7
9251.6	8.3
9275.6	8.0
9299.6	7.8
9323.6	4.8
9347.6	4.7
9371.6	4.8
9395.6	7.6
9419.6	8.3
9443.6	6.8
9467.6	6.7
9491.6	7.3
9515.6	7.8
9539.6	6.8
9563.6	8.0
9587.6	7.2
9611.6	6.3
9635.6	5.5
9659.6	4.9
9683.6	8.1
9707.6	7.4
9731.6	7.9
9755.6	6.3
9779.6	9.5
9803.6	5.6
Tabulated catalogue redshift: 0.13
